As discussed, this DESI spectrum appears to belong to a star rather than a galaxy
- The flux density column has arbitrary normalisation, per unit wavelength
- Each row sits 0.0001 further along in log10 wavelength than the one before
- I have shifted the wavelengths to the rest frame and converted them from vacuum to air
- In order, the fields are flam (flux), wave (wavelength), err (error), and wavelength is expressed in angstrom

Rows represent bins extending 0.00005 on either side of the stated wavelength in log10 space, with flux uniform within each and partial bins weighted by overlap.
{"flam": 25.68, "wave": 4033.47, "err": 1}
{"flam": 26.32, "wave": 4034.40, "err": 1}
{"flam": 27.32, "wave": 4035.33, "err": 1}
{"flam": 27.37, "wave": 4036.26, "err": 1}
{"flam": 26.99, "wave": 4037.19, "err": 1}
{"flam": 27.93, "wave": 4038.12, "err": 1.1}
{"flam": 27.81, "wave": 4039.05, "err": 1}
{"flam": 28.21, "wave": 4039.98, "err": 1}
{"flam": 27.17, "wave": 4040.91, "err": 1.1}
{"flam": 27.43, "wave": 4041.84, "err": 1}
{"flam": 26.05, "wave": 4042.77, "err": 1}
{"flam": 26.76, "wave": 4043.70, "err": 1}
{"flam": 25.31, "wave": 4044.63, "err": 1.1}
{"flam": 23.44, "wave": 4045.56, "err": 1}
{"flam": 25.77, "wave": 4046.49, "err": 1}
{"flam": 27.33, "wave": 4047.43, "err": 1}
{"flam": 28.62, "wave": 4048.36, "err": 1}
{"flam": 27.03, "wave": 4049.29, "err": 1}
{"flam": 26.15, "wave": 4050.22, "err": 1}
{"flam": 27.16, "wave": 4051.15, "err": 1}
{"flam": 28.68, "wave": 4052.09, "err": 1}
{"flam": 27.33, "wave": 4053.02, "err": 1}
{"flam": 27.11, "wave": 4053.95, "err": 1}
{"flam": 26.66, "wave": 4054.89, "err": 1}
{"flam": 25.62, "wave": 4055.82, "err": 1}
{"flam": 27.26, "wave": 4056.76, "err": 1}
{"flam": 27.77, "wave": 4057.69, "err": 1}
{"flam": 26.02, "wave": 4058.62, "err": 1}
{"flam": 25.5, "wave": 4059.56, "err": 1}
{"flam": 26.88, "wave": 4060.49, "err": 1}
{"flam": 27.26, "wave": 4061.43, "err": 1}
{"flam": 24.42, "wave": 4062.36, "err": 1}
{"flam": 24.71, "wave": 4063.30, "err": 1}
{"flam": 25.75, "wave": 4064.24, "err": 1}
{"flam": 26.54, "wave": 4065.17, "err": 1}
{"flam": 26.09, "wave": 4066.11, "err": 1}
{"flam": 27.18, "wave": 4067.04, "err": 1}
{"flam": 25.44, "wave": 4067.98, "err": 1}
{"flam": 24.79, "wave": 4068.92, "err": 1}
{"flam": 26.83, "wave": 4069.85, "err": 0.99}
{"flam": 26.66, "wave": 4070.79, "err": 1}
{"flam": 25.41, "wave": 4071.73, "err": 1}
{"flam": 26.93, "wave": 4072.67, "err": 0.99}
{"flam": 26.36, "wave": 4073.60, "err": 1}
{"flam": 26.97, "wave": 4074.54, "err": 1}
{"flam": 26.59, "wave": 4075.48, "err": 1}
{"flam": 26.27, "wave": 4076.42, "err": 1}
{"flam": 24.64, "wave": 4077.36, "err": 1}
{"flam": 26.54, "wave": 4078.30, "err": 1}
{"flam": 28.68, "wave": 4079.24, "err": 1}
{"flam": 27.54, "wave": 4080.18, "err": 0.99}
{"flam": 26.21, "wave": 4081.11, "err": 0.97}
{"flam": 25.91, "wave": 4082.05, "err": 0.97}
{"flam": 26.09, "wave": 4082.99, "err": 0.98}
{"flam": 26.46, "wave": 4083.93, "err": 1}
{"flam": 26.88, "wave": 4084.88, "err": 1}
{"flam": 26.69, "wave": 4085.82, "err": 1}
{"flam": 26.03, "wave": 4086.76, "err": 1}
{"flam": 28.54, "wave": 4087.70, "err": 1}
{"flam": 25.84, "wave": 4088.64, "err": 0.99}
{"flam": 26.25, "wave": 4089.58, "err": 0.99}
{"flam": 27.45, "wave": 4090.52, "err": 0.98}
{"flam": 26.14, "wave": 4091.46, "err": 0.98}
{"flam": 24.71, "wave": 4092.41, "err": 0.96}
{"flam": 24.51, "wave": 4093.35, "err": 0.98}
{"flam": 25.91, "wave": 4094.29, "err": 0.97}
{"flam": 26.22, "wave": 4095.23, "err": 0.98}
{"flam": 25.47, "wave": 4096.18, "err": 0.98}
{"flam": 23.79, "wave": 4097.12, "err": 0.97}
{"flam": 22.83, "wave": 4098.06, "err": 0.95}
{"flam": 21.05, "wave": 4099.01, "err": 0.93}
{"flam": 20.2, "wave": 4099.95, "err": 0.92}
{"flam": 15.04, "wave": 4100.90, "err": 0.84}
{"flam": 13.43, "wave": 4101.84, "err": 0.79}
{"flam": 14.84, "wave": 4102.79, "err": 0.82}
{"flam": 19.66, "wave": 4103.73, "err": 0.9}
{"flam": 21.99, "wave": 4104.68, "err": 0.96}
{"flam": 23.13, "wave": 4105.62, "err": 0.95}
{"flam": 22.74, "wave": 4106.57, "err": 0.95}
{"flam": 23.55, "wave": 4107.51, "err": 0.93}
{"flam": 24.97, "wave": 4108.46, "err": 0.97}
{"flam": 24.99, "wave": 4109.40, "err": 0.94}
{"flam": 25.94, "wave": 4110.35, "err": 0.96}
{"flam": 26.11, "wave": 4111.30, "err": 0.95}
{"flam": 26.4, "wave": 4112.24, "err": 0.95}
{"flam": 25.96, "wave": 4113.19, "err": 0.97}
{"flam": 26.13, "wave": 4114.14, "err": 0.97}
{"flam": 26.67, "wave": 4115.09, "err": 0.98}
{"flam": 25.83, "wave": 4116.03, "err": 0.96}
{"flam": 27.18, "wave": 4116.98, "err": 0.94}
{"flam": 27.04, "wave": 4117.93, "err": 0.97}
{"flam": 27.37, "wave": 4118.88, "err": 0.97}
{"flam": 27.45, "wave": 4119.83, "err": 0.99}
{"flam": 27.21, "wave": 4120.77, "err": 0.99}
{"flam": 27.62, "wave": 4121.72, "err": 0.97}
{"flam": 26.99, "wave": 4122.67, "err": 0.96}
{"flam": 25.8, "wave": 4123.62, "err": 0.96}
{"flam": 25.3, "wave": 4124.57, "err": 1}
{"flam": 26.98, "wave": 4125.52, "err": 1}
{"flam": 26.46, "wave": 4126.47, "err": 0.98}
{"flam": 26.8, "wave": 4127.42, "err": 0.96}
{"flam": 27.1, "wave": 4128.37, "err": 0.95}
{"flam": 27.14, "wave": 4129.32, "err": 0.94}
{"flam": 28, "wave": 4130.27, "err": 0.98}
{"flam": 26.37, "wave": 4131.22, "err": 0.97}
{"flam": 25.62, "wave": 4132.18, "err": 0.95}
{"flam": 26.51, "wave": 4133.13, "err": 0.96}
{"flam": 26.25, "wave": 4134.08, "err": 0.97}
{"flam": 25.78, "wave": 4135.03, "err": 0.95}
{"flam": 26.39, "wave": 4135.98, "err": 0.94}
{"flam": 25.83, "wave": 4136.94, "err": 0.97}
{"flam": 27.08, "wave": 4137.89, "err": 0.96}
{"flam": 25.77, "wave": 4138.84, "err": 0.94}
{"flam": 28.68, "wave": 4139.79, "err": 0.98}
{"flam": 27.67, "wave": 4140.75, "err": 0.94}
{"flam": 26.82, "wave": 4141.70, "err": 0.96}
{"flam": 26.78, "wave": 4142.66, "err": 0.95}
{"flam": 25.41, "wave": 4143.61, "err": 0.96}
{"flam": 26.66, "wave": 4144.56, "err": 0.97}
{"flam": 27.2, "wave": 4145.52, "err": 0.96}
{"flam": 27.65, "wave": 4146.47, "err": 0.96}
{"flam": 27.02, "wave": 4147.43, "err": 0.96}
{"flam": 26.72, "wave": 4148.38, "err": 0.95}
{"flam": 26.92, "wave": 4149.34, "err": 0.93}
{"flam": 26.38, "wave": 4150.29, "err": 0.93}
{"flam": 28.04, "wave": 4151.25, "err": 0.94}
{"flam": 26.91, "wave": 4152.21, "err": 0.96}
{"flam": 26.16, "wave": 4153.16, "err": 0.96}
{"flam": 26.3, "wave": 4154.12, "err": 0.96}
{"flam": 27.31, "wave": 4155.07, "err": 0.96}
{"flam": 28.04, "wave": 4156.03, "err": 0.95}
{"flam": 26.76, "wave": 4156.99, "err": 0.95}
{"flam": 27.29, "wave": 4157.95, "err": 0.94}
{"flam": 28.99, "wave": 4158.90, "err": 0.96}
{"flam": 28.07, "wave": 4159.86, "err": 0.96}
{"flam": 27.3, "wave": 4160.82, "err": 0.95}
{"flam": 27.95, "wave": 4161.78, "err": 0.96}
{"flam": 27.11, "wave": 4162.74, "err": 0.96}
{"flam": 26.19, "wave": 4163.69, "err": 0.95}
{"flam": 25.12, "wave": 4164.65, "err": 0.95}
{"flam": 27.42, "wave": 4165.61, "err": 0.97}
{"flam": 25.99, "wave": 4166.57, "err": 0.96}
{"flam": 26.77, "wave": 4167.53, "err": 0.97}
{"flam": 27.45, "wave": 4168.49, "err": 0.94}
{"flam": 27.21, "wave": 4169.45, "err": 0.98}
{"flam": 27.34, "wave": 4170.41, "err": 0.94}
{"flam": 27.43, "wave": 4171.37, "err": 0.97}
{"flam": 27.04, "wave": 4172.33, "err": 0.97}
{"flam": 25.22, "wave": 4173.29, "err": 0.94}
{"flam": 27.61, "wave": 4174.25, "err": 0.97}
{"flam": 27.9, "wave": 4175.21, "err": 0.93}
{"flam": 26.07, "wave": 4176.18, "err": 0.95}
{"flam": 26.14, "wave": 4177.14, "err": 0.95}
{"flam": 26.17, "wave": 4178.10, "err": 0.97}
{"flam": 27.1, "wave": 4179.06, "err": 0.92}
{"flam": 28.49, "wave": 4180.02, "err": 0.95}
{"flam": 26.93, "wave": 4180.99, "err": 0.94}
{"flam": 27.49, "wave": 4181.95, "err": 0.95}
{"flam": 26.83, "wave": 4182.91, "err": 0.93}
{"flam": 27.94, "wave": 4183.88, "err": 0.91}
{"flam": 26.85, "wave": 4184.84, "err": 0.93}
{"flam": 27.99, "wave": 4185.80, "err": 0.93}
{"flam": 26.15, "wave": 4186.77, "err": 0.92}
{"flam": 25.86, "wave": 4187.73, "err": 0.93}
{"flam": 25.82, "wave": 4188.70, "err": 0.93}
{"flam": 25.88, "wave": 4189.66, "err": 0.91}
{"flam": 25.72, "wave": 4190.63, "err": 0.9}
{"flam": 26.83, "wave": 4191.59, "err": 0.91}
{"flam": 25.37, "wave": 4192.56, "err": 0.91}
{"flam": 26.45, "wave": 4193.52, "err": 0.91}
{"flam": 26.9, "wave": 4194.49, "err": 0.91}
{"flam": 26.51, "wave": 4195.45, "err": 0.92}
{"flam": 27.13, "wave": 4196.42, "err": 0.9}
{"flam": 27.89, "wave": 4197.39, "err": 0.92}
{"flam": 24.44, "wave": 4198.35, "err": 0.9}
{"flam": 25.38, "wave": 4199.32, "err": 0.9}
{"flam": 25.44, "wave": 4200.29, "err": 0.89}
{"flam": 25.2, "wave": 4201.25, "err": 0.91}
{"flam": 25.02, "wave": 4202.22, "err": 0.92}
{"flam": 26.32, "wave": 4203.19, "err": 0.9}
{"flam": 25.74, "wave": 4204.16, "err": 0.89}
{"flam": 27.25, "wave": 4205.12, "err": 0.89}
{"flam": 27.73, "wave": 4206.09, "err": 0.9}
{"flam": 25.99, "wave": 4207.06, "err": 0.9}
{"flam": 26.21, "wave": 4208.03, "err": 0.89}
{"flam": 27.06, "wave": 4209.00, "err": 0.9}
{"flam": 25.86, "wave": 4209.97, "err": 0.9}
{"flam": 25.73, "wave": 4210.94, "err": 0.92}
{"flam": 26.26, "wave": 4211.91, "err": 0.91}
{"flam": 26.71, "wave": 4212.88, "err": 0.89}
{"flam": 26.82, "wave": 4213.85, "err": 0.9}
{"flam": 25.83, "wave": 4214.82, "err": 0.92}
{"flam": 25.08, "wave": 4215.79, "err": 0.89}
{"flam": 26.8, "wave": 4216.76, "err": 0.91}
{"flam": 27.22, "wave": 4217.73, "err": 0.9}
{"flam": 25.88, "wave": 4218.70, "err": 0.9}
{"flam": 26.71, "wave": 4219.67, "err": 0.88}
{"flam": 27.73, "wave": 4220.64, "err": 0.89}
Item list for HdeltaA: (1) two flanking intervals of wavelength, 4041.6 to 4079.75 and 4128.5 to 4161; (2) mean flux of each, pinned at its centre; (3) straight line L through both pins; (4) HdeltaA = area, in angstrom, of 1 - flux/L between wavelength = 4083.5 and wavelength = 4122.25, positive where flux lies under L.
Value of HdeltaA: 3.1 angstrom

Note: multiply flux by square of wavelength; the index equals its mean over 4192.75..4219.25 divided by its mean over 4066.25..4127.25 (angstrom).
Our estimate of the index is 1.10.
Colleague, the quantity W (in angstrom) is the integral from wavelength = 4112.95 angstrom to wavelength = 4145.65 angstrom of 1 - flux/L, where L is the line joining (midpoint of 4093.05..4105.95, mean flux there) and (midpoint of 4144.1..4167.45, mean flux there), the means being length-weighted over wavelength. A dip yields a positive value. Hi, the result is -3.2 angstrom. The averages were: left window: 21.2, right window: 27.1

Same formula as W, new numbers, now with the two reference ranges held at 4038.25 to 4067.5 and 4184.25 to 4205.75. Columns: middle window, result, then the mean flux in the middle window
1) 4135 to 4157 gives -0.4 angstrom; 26.9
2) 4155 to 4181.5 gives -0.8 angstrom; 27.1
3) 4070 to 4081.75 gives 0.0 angstrom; 26.6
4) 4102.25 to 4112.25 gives 1.3 angstrom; 22.9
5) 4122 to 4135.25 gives -0.1 angstrom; 26.5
